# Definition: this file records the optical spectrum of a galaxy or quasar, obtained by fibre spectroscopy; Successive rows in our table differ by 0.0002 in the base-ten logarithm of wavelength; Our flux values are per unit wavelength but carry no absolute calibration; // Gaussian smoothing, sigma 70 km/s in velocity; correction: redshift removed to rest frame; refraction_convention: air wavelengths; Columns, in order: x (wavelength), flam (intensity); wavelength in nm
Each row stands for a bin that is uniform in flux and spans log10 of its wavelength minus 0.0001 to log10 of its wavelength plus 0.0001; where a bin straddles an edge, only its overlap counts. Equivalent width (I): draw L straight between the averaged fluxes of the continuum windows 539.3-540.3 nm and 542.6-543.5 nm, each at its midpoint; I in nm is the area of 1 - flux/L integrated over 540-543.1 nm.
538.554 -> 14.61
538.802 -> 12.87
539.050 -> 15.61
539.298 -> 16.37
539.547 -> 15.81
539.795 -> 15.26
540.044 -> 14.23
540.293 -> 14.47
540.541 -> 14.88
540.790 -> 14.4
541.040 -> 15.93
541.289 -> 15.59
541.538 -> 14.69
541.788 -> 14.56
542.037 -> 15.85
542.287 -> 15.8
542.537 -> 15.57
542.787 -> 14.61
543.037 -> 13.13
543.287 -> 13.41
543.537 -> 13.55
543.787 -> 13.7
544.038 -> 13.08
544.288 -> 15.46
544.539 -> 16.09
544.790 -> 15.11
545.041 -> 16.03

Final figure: -0.11 nm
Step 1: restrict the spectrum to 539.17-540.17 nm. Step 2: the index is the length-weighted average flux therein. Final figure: 15.4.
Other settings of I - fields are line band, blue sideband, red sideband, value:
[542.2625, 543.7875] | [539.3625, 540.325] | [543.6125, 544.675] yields 0.05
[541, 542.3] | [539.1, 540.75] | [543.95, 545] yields -0.02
